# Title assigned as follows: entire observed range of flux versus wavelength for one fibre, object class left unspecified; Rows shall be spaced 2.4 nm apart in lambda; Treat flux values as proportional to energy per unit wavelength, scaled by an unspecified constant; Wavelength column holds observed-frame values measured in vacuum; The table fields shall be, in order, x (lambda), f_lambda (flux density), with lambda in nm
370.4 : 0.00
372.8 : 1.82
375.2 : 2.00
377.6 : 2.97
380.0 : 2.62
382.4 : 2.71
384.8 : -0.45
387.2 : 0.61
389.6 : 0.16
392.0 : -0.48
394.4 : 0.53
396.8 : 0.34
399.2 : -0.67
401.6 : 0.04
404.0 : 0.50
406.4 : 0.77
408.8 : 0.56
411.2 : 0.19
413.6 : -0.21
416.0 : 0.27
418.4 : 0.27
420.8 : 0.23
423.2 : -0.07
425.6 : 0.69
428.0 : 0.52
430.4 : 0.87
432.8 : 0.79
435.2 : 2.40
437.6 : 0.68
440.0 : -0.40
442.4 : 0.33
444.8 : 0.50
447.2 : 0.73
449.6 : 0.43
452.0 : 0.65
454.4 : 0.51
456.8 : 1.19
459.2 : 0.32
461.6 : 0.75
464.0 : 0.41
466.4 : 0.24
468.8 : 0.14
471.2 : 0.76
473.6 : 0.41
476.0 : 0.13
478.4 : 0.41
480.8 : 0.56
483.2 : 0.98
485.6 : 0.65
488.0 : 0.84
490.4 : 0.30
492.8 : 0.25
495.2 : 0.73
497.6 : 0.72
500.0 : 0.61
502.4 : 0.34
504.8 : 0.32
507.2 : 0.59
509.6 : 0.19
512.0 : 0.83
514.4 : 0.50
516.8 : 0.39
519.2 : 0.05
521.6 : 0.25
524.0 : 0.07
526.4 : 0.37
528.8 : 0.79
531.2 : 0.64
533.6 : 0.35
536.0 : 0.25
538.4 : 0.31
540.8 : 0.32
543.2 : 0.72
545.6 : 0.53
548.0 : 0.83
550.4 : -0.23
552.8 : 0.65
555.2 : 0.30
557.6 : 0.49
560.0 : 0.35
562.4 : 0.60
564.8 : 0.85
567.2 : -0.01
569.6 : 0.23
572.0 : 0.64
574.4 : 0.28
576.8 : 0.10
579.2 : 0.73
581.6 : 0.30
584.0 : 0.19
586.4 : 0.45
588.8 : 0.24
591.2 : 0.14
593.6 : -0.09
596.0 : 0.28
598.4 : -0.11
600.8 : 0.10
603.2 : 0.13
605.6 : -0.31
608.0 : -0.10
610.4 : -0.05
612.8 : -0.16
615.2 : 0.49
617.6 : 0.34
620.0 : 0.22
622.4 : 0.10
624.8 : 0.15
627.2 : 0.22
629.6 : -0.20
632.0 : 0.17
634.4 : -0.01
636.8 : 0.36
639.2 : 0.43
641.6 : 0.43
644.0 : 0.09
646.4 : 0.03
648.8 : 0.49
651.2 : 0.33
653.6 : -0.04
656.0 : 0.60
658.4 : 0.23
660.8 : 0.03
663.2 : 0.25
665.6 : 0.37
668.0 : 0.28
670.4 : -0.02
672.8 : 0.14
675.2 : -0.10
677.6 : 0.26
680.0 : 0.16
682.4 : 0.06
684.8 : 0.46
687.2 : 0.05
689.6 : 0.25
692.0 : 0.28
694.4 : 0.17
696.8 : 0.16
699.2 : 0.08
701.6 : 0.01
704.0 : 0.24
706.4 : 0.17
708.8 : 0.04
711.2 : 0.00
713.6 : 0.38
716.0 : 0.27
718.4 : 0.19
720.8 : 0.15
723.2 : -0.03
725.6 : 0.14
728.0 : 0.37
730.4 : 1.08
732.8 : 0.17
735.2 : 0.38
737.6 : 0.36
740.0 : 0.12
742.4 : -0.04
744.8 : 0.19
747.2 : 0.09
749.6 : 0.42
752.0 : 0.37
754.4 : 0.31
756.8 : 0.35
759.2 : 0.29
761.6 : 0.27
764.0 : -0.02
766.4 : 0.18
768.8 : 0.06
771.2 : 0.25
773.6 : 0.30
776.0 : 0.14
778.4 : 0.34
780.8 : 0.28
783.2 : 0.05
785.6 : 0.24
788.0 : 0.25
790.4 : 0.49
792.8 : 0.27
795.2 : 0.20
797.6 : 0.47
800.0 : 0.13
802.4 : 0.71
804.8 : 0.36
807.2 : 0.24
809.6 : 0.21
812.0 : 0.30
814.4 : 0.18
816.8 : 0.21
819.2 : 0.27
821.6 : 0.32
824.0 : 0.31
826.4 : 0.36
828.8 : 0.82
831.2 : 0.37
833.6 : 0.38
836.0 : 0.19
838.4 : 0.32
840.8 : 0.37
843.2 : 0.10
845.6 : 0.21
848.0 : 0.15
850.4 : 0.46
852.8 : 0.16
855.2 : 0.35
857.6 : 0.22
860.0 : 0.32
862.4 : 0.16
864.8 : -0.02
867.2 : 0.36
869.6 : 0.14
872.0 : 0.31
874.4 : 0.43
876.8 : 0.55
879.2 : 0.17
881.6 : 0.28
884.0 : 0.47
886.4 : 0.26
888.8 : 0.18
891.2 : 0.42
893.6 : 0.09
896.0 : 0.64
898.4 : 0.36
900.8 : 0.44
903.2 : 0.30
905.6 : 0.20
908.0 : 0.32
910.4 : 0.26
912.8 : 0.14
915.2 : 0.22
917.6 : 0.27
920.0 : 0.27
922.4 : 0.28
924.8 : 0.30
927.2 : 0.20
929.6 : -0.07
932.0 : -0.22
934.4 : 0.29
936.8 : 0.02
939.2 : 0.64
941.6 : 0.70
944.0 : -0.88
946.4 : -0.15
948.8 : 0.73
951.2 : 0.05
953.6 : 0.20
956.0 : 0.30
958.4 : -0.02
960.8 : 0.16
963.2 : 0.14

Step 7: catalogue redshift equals 0.959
